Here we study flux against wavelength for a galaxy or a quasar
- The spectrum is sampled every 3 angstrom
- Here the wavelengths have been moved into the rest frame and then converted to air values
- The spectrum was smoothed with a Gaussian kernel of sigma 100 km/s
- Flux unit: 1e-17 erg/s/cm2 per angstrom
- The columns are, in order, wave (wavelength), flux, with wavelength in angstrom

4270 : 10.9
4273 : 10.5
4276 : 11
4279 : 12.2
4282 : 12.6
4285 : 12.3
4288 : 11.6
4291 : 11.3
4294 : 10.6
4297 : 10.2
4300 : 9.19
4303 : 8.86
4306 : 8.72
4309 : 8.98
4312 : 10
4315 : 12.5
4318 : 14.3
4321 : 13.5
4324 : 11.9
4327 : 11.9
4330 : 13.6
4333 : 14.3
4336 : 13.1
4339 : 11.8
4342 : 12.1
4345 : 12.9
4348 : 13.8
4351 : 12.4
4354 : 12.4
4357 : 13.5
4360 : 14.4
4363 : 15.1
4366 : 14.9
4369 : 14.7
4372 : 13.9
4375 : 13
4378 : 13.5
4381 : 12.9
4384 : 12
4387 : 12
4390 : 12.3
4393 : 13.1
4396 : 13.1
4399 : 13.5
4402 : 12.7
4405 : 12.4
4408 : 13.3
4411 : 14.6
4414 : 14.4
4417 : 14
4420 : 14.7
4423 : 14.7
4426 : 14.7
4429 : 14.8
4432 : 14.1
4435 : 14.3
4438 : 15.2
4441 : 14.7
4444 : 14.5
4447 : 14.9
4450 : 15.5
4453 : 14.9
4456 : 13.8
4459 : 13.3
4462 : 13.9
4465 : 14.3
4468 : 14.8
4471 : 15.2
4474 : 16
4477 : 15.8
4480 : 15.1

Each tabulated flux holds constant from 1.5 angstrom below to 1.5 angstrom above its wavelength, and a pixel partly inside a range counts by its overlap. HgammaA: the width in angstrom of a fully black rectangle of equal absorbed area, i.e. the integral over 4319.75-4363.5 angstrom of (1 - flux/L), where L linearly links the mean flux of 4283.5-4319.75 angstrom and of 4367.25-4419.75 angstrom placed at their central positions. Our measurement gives -4.5 angstrom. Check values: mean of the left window 10.7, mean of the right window 13.3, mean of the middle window 13.1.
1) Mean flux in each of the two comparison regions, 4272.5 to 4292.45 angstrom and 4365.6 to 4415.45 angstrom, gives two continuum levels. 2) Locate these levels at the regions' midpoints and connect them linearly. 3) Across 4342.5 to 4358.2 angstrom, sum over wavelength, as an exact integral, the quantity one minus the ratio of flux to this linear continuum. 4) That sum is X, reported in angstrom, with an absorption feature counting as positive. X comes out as -0.3 angstrom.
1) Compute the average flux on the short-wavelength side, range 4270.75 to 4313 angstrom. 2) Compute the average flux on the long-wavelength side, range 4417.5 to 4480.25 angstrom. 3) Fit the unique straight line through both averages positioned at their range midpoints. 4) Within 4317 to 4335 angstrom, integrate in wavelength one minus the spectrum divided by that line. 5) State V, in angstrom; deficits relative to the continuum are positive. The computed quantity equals -2.7 angstrom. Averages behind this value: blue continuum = 10.6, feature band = 13.2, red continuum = 14.7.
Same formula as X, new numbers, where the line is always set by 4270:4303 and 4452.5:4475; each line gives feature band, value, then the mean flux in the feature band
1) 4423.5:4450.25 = -1.4 angstrom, 14.7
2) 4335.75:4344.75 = -0.2 angstrom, 12.3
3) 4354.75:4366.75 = -1.8 angstrom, 14.3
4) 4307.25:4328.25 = -0.3 angstrom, 11.8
